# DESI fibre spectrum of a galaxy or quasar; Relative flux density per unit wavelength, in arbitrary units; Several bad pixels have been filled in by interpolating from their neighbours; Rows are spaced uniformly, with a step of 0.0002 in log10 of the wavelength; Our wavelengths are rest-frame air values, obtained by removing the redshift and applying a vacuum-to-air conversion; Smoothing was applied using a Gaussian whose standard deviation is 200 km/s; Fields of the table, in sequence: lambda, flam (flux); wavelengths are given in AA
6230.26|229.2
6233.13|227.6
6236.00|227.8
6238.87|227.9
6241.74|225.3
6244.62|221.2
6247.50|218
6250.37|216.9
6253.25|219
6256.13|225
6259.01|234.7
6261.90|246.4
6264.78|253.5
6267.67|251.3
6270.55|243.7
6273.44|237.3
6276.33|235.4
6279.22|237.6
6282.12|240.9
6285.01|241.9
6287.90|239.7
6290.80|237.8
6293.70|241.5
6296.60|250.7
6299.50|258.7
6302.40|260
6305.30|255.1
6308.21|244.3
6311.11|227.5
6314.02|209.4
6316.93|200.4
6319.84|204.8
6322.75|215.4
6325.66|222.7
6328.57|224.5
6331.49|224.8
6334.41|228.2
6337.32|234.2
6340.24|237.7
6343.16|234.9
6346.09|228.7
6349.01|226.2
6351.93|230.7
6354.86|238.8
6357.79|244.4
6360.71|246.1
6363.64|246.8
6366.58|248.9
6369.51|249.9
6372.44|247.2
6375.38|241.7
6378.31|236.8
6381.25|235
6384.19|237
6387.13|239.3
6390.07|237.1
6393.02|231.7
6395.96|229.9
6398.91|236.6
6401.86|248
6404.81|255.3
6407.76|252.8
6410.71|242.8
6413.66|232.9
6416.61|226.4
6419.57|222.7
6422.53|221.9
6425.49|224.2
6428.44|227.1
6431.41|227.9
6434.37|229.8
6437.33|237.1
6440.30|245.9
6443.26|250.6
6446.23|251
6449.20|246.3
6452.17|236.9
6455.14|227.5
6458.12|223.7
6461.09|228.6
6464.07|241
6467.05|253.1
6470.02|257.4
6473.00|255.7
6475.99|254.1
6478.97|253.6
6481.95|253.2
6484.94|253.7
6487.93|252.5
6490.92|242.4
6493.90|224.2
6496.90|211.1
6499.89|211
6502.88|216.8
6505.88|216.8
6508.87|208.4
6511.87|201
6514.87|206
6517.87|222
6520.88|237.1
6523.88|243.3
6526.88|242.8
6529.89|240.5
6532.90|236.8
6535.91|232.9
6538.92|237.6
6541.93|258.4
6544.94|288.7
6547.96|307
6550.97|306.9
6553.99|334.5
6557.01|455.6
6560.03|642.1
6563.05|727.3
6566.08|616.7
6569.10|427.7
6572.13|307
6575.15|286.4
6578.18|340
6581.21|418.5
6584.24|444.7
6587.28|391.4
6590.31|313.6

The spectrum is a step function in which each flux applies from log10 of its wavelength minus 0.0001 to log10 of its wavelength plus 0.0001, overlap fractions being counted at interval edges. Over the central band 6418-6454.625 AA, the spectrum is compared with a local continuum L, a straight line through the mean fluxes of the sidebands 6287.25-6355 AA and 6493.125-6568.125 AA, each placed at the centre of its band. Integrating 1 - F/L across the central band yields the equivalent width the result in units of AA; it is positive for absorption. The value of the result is 4.90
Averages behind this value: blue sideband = 232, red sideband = 303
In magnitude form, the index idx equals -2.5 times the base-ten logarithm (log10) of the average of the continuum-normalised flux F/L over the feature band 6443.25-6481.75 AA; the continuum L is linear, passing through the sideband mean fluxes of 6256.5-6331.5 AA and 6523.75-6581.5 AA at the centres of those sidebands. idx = 0.28 mag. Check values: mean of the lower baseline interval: 236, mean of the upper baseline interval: 359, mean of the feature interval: 245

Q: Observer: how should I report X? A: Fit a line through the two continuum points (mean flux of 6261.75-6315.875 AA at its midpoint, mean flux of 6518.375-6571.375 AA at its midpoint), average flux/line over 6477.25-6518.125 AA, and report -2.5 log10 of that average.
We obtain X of 0.41 mag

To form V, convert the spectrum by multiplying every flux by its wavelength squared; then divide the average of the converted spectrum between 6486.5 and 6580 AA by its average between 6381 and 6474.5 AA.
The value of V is 1.32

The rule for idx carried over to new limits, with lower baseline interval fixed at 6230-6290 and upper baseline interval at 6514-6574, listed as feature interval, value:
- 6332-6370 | 0.130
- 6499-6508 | 0.449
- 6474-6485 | 0.238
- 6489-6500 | 0.388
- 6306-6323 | 0.162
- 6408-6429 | 0.263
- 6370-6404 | 0.177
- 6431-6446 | 0.243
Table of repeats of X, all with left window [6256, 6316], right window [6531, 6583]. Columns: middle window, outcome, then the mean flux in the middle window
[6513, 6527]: 0.49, 228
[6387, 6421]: 0.25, 238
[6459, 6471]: 0.33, 244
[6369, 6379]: 0.17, 244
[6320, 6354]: 0.18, 227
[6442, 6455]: 0.30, 244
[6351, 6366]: 0.15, 242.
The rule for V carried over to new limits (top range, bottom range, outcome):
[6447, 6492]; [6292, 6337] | 1.11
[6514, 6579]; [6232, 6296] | 1.58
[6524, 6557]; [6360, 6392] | 1.20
